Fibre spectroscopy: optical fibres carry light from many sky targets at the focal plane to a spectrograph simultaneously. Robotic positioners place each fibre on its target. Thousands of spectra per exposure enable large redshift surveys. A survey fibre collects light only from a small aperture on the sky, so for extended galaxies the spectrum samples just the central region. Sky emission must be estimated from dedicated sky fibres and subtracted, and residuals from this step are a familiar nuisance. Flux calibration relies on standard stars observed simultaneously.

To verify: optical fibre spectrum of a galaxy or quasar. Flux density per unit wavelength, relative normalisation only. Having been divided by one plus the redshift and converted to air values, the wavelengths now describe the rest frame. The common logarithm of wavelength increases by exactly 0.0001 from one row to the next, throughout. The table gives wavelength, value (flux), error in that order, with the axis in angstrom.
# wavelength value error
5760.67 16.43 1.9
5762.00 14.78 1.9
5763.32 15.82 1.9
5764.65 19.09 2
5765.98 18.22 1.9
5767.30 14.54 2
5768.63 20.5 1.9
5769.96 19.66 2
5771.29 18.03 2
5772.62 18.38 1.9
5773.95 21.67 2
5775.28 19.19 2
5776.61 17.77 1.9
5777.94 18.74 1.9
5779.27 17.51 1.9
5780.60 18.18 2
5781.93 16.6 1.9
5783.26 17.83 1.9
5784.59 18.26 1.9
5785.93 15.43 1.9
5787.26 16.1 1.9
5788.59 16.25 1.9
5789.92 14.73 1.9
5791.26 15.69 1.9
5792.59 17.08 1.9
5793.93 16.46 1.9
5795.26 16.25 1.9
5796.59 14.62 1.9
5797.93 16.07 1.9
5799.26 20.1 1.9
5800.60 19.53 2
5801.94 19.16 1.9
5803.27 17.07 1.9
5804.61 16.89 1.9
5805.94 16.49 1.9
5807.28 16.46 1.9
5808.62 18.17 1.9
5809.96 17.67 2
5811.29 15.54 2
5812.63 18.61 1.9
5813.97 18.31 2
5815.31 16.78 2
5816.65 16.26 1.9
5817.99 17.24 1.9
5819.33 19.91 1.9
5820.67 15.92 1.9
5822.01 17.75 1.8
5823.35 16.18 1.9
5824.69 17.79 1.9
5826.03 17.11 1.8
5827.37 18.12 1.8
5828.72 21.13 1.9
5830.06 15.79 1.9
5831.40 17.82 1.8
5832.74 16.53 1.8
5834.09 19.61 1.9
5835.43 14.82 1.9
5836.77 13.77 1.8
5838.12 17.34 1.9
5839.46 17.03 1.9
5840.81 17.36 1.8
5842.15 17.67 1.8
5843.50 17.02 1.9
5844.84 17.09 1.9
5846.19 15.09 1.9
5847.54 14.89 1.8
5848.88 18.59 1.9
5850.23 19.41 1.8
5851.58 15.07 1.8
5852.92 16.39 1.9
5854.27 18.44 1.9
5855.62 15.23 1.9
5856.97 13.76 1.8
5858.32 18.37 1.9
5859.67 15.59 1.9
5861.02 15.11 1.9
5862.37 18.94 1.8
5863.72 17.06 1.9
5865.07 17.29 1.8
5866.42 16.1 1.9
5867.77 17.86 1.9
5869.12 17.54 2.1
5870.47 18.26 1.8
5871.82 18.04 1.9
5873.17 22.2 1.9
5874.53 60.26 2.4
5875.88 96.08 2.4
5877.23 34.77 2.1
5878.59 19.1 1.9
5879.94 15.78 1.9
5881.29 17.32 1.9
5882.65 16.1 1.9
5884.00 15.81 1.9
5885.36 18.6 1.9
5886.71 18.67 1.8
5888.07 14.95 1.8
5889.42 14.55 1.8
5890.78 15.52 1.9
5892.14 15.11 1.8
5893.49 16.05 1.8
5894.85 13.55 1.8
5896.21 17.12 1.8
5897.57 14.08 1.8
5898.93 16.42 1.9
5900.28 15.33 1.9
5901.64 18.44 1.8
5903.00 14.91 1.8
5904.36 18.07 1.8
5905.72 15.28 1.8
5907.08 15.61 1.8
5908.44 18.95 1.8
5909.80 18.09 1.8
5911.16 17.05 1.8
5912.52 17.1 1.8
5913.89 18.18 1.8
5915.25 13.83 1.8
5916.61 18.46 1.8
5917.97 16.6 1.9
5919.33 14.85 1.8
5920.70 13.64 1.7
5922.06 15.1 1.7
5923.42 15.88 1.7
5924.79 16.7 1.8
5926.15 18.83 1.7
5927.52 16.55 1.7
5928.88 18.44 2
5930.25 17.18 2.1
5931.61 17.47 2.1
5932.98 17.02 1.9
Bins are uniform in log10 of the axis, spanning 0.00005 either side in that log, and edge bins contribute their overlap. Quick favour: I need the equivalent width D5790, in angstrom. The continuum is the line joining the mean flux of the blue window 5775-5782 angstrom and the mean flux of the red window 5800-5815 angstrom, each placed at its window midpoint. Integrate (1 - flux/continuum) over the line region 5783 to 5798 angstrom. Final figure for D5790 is 1.4 angstrom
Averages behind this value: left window 18.1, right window 17.6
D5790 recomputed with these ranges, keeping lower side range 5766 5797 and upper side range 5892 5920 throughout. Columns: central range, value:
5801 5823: -0.3 angstrom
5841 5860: 0.2 angstrom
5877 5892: -1.0 angstrom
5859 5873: -0.6 angstrom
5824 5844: -0.3 angstrom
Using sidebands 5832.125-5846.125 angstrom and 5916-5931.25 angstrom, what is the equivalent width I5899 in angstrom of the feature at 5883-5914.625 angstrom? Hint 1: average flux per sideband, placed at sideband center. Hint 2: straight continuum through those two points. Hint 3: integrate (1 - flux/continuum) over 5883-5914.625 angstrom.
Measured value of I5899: 0.4 angstrom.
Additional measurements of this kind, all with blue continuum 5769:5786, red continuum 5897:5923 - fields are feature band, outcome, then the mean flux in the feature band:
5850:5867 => 0.51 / 16.6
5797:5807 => 0.13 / 17.8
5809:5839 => 0.65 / 17.3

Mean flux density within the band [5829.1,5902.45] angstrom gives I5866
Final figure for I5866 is 19.4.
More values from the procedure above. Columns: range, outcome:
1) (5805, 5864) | 17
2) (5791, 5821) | 17.3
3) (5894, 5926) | 16.3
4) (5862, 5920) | 20.1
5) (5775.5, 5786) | 17.7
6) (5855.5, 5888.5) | 22.9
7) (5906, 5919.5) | 16.9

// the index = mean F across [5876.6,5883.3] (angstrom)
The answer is 20.5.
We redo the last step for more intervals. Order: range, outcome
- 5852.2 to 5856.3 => 16.7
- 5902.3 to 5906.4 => 16.1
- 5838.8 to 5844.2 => 17.3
